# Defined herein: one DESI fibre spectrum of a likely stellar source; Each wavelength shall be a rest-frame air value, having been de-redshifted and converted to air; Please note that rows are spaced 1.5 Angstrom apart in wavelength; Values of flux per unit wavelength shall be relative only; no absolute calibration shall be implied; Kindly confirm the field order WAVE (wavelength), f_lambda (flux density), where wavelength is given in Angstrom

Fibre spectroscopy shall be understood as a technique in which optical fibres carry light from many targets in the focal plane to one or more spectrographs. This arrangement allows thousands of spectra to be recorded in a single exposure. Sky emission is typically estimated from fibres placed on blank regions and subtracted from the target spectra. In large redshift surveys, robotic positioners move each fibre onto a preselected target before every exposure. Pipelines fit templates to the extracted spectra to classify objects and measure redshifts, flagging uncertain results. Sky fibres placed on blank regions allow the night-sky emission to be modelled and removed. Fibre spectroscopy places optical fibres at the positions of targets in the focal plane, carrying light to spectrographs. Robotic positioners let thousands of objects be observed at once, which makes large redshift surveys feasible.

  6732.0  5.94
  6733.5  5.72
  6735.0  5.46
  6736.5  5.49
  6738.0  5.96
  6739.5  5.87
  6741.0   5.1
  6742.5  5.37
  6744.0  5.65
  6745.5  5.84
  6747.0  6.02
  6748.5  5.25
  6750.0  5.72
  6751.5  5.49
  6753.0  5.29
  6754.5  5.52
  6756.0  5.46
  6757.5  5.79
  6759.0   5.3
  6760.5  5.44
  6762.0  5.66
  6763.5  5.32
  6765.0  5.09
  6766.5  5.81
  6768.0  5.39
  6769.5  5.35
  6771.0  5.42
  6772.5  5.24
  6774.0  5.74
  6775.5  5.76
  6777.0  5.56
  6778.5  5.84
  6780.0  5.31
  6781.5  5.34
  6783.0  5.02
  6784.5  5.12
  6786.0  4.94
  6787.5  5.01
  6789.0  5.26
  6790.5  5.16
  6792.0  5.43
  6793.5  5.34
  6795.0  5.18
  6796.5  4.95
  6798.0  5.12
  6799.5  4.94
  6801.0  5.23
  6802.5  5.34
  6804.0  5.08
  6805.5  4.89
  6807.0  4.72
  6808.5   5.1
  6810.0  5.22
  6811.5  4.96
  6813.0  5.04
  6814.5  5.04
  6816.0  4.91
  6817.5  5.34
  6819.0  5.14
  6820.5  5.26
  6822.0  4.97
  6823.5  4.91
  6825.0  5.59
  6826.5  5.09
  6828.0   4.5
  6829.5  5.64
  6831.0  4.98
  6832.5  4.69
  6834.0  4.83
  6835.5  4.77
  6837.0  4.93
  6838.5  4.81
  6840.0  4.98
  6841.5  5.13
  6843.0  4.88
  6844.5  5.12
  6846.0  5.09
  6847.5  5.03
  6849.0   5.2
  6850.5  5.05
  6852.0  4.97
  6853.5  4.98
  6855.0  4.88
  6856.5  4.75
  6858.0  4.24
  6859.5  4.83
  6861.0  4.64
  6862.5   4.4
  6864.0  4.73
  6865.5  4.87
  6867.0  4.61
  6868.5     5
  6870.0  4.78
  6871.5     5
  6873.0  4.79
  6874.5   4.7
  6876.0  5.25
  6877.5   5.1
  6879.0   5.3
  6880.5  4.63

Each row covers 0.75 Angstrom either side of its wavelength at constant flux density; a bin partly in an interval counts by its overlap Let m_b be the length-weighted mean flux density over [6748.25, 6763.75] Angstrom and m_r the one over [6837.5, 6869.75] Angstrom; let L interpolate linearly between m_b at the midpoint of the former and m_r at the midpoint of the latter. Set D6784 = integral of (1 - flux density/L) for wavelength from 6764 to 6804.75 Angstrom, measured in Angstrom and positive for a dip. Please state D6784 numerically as 0.10 Angstrom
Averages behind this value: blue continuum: 5.49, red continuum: 4.87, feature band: 5.3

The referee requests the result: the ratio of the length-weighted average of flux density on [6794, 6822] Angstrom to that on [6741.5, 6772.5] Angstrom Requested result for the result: 0.9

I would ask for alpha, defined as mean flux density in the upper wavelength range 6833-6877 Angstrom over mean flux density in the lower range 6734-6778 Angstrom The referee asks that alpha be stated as 0.88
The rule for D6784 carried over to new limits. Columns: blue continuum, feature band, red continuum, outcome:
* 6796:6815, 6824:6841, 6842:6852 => 0.2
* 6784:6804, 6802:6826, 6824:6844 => -0.1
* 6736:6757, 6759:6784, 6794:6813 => -0.4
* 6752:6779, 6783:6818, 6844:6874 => 1.0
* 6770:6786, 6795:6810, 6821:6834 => 0.5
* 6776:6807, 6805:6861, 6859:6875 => -0.3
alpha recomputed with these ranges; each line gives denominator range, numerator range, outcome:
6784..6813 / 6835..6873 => 0.95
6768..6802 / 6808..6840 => 0.95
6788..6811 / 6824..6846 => 0.97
